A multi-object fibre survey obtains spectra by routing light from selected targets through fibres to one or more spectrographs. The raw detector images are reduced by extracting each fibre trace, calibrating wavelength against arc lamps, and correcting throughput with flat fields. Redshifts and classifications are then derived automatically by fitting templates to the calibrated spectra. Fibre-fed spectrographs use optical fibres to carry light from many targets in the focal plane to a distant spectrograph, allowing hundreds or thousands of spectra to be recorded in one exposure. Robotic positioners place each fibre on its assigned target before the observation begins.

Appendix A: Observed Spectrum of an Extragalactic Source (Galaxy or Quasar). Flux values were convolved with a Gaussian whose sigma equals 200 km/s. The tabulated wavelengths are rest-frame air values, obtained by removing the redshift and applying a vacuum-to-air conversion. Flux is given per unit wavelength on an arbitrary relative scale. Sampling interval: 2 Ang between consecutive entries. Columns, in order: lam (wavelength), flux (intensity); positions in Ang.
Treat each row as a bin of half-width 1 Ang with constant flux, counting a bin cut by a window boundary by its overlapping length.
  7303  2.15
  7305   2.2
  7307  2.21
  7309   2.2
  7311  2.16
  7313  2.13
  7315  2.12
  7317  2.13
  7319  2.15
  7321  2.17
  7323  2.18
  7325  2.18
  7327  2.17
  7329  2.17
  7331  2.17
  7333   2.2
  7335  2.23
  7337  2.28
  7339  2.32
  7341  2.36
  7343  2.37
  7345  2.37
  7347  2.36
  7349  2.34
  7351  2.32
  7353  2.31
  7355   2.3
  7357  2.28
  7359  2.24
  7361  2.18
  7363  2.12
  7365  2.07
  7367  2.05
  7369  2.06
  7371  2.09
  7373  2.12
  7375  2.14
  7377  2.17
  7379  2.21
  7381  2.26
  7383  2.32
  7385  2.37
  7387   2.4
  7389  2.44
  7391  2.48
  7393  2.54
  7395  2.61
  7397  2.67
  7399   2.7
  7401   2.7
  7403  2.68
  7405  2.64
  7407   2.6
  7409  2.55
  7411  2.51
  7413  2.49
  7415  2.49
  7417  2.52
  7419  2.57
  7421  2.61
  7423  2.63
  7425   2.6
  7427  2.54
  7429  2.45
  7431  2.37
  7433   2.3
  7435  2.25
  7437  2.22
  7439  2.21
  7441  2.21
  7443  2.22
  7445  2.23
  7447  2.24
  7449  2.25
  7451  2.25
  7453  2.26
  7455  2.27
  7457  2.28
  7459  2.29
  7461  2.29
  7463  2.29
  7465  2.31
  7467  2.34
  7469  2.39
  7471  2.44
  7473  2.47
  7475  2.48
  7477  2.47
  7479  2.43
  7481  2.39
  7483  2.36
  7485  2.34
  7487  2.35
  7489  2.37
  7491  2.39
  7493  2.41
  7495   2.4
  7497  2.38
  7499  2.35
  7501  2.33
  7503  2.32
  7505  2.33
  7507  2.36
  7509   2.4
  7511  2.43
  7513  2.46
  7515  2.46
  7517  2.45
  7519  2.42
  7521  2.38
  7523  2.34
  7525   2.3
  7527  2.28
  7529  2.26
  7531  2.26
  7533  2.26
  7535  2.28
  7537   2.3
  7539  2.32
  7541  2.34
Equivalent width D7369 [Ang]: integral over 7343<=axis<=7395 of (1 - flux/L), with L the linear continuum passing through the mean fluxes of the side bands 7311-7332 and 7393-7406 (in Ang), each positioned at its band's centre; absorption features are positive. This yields 4.0 Ang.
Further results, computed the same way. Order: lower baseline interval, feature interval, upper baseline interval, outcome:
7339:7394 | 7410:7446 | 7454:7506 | -1.4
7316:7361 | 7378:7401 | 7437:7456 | -2.3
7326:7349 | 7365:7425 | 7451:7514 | -3.1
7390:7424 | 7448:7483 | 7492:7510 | 1.4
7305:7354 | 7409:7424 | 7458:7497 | -1.5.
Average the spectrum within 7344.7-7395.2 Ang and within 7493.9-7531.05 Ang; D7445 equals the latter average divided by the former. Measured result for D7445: 1.0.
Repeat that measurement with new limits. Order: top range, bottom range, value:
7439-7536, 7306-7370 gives 1.06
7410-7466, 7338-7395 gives 1.04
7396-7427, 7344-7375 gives 1.17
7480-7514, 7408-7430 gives 0.93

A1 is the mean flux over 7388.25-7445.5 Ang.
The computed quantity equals 2.49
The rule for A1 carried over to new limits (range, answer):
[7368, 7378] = 2.12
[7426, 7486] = 2.33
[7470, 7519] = 2.4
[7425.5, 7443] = 2.32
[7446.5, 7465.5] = 2.27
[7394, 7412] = 2.63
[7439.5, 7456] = 2.24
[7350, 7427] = 2.4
